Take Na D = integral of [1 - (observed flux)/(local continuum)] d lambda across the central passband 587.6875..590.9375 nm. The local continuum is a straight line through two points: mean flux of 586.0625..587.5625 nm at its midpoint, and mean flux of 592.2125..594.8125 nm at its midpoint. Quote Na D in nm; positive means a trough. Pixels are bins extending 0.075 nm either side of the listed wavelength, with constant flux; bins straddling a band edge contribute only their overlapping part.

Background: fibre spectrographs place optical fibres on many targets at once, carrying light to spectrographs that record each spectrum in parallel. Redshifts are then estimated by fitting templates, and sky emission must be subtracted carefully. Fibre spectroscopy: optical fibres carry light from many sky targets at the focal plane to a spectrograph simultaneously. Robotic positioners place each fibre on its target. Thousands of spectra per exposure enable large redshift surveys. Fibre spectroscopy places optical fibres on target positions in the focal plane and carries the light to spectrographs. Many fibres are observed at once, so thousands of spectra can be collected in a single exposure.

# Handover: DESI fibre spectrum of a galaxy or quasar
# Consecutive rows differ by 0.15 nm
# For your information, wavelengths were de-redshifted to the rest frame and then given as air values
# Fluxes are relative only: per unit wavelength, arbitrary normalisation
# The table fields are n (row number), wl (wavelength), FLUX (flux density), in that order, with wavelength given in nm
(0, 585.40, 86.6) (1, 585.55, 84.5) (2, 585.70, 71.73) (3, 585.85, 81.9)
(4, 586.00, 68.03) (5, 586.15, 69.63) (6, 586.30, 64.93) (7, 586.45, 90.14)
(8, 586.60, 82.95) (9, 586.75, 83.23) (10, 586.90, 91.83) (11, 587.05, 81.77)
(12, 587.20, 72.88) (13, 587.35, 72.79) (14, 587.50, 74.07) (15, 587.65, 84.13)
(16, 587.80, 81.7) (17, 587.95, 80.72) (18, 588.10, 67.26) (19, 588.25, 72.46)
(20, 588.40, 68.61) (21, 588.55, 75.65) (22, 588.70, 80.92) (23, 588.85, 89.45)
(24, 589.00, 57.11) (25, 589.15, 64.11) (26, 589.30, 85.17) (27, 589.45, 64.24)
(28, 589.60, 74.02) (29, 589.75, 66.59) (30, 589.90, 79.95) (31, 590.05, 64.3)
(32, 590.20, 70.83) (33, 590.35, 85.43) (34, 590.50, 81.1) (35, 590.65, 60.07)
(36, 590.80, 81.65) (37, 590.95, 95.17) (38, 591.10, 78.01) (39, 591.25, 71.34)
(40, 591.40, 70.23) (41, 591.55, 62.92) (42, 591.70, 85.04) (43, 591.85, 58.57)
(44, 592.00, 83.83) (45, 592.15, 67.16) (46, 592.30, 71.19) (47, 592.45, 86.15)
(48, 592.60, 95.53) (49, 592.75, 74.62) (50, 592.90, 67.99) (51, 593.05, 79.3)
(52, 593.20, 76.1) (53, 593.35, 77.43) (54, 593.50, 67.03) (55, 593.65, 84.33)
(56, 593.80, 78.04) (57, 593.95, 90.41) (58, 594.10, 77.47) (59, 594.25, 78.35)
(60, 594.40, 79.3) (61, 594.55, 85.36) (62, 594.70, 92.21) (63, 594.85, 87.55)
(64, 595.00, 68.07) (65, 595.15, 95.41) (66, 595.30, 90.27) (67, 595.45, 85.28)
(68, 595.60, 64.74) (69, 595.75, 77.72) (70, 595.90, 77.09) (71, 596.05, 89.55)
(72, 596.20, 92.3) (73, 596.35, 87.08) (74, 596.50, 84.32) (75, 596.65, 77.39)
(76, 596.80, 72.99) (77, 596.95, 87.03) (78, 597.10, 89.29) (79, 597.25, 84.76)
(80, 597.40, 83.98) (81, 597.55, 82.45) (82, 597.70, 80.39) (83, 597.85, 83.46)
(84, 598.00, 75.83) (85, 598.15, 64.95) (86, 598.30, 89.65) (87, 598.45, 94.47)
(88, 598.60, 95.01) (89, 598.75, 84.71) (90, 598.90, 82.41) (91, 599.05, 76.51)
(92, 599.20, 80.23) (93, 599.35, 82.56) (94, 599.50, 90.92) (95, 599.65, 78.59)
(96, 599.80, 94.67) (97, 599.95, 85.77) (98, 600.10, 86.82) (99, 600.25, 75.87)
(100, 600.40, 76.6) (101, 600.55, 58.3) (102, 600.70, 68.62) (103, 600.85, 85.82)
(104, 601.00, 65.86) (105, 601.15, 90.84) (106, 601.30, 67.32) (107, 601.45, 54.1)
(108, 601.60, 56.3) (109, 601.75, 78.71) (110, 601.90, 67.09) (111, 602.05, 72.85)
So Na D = 0.19 nm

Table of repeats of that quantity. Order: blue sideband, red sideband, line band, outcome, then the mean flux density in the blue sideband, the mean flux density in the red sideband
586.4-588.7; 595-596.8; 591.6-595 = 0.11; 78.6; 82.6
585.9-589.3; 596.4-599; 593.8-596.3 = -0.05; 76.4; 83.1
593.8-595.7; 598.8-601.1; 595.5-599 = -0.07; 82.6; 79.5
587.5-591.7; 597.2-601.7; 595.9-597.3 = -0.12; 74.7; 79.2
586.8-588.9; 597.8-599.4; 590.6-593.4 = 0.13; 78.1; 82.7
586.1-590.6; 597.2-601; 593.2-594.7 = -0.03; 75.9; 81.4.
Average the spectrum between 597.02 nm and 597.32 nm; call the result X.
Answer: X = 87.1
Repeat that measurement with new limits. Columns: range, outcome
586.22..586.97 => 82.5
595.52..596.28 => 80.4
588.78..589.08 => 72.9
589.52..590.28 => 71.2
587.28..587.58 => 73.6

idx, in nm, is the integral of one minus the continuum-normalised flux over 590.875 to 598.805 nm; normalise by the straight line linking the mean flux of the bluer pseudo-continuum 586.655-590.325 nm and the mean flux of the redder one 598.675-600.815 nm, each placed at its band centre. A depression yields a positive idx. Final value -0.26 nm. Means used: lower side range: 75.3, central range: 80.7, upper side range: 80.3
